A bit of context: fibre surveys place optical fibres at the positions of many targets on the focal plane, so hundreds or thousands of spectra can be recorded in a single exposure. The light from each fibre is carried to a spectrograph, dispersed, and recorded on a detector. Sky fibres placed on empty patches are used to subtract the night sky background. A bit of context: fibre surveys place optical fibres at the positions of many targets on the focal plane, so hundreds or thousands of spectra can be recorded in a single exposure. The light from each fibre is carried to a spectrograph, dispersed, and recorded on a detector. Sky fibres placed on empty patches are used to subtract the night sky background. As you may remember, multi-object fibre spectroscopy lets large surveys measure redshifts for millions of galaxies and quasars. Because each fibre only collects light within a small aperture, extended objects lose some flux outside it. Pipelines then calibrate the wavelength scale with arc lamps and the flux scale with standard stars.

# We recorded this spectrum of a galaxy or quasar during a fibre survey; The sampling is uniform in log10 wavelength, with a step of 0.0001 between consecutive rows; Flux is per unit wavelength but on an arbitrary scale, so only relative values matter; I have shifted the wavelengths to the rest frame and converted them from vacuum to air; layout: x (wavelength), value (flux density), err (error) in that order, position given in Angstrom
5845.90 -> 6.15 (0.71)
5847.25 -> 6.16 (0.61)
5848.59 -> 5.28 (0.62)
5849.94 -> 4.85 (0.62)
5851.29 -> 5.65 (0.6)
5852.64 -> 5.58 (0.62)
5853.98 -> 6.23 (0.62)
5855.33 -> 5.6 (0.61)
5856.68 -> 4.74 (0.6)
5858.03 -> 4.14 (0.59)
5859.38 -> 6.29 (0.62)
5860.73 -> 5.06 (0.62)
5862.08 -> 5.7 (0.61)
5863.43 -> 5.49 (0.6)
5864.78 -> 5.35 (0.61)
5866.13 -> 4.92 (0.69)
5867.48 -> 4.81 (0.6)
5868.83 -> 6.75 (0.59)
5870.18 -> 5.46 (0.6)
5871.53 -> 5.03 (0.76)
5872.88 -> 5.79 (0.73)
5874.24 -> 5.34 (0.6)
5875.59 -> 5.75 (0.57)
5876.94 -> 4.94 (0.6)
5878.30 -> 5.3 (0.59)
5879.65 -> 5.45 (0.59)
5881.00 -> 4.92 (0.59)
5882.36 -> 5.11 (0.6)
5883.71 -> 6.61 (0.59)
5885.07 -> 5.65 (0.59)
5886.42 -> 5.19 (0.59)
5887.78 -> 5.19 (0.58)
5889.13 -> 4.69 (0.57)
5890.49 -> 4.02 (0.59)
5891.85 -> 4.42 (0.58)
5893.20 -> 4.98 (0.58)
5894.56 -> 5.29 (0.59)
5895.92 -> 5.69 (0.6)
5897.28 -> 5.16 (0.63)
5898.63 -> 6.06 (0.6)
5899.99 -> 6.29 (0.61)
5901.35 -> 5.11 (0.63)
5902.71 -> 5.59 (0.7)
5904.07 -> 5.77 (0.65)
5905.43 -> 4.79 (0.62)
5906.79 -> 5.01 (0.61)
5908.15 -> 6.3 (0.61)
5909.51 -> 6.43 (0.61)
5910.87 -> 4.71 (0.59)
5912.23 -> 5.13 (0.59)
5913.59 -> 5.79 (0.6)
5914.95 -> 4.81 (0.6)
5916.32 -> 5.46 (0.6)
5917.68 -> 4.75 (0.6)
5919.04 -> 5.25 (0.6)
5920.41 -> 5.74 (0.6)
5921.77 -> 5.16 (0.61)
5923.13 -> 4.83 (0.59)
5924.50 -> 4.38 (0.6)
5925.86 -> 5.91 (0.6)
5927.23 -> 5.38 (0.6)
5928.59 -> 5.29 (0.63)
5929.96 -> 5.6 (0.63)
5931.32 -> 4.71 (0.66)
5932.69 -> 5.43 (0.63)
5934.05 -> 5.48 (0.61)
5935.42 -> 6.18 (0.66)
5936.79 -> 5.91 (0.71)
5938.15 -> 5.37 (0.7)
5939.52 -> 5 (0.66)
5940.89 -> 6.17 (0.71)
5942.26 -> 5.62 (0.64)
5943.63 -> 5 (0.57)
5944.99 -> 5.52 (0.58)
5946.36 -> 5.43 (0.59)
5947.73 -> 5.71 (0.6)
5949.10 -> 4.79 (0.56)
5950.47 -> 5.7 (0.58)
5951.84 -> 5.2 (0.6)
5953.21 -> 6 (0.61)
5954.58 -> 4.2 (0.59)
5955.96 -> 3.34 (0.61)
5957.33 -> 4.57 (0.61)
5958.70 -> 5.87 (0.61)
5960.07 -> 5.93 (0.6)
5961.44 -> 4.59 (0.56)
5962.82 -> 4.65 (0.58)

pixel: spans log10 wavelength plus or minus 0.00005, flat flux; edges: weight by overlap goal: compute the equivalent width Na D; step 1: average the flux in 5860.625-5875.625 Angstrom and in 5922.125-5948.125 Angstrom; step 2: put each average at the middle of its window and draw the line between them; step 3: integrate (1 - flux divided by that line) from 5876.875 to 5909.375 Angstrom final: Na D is 0.6 Angstrom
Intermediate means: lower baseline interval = 5.46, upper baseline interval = 5.41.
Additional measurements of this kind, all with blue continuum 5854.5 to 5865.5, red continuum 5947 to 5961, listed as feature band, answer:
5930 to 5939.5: -0.6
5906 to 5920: -0.4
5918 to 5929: -0.1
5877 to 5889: -0.2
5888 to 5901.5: 0.2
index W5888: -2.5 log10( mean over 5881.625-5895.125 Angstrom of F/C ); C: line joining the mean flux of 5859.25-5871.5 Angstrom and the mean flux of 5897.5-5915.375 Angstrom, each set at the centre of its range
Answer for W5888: 0.08 mag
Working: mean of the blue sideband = 5.48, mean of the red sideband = 5.53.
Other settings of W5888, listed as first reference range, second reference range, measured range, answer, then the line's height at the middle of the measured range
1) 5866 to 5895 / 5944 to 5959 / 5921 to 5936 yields -0.031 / 5.15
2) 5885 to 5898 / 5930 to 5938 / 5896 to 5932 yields -0.018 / 5.29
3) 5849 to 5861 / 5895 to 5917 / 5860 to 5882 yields 0.005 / 5.4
